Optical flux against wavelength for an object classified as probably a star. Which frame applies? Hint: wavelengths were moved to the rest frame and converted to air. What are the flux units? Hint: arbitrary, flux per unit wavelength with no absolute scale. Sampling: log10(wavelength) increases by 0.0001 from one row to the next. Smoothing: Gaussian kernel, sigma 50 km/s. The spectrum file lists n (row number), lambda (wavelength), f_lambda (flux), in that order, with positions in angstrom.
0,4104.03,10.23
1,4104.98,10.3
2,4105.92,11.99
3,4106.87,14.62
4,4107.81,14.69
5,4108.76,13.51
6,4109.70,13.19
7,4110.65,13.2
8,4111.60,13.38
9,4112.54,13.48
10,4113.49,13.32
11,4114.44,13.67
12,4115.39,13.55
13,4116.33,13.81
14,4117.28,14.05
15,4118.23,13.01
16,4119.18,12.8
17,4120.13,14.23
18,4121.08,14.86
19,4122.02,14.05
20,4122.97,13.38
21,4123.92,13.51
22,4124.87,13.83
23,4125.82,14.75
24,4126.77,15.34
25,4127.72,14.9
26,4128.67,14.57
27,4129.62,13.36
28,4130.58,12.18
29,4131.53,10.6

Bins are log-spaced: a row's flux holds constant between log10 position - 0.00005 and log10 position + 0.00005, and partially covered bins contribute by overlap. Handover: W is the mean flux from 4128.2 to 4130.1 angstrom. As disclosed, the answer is 13.9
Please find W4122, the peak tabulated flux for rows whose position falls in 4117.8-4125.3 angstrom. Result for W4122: 14.86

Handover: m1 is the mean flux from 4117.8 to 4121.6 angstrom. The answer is 13.8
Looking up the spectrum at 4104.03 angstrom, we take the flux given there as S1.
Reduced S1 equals 10.23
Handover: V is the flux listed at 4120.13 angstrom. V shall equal 14.23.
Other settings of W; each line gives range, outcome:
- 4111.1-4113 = 13.5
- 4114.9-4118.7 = 13.6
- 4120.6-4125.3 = 13.9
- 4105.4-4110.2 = 13.6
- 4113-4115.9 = 13.5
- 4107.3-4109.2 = 14.1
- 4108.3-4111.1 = 13.3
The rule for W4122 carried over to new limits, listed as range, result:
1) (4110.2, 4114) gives 13.48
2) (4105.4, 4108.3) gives 14.69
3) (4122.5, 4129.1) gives 15.34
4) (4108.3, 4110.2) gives 13.51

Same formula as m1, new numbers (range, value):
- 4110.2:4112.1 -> 13.3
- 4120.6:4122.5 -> 14.5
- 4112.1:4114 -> 13.4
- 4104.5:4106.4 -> 11.1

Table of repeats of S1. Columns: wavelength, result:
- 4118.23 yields 13.01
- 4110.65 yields 13.2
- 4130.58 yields 12.18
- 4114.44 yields 13.67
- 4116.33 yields 13.81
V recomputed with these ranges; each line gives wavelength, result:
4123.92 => 13.51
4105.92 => 11.99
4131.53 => 10.6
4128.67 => 14.57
